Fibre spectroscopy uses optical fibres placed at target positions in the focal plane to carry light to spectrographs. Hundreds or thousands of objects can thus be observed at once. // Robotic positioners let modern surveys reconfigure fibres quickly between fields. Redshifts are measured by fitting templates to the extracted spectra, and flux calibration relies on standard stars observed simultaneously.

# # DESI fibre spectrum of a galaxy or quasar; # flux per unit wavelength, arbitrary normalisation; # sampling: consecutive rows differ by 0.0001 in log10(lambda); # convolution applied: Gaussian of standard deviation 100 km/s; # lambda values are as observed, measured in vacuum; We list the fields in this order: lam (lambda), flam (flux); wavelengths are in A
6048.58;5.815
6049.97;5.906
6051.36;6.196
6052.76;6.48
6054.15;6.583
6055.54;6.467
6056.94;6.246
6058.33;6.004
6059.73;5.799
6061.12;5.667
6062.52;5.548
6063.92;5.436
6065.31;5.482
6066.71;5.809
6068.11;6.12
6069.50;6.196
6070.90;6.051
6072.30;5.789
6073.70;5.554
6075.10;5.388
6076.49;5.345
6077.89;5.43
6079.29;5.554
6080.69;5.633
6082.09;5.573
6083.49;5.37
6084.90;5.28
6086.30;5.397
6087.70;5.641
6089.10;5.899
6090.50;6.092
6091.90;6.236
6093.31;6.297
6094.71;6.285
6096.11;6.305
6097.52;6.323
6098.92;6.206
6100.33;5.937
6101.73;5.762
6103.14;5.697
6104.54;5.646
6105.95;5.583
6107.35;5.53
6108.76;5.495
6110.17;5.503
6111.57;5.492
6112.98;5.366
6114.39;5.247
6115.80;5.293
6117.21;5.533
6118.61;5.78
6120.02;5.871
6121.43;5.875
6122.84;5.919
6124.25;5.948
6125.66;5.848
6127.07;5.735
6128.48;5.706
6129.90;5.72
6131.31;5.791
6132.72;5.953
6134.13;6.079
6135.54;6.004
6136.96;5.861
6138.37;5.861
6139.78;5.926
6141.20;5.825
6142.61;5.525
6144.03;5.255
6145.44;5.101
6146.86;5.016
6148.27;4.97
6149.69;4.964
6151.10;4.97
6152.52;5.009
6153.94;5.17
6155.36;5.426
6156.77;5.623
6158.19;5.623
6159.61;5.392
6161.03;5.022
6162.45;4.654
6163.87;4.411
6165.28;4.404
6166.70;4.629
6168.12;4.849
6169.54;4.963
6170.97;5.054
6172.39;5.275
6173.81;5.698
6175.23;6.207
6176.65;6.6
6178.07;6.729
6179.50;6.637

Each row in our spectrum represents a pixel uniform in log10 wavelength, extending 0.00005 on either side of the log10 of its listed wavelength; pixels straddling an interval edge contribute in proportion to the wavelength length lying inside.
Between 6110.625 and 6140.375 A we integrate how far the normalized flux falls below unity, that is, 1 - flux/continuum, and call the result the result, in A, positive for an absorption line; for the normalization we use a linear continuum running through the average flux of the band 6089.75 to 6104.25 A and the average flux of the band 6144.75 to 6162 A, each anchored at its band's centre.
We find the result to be -0.6 A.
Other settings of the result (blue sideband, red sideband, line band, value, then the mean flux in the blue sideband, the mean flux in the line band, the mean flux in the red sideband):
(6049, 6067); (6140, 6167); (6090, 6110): -1.2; 5.97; 5.94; 5.13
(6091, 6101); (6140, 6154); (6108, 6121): 0.7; 6.22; 5.52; 5.2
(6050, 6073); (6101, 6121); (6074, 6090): 0.8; 5.99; 5.51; 5.56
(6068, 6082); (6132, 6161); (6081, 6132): -1.5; 5.69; 5.75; 5.47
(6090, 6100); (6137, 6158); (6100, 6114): 1.1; 6.24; 5.59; 5.36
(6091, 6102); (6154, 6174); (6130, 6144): -0.8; 6.18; 5.83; 5.06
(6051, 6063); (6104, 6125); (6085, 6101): -0.6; 6.12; 6.03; 5.61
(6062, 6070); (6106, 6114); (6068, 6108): -1.2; 5.76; 5.79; 5.48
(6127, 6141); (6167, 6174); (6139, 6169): 1.7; 5.87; 5.13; 5.09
